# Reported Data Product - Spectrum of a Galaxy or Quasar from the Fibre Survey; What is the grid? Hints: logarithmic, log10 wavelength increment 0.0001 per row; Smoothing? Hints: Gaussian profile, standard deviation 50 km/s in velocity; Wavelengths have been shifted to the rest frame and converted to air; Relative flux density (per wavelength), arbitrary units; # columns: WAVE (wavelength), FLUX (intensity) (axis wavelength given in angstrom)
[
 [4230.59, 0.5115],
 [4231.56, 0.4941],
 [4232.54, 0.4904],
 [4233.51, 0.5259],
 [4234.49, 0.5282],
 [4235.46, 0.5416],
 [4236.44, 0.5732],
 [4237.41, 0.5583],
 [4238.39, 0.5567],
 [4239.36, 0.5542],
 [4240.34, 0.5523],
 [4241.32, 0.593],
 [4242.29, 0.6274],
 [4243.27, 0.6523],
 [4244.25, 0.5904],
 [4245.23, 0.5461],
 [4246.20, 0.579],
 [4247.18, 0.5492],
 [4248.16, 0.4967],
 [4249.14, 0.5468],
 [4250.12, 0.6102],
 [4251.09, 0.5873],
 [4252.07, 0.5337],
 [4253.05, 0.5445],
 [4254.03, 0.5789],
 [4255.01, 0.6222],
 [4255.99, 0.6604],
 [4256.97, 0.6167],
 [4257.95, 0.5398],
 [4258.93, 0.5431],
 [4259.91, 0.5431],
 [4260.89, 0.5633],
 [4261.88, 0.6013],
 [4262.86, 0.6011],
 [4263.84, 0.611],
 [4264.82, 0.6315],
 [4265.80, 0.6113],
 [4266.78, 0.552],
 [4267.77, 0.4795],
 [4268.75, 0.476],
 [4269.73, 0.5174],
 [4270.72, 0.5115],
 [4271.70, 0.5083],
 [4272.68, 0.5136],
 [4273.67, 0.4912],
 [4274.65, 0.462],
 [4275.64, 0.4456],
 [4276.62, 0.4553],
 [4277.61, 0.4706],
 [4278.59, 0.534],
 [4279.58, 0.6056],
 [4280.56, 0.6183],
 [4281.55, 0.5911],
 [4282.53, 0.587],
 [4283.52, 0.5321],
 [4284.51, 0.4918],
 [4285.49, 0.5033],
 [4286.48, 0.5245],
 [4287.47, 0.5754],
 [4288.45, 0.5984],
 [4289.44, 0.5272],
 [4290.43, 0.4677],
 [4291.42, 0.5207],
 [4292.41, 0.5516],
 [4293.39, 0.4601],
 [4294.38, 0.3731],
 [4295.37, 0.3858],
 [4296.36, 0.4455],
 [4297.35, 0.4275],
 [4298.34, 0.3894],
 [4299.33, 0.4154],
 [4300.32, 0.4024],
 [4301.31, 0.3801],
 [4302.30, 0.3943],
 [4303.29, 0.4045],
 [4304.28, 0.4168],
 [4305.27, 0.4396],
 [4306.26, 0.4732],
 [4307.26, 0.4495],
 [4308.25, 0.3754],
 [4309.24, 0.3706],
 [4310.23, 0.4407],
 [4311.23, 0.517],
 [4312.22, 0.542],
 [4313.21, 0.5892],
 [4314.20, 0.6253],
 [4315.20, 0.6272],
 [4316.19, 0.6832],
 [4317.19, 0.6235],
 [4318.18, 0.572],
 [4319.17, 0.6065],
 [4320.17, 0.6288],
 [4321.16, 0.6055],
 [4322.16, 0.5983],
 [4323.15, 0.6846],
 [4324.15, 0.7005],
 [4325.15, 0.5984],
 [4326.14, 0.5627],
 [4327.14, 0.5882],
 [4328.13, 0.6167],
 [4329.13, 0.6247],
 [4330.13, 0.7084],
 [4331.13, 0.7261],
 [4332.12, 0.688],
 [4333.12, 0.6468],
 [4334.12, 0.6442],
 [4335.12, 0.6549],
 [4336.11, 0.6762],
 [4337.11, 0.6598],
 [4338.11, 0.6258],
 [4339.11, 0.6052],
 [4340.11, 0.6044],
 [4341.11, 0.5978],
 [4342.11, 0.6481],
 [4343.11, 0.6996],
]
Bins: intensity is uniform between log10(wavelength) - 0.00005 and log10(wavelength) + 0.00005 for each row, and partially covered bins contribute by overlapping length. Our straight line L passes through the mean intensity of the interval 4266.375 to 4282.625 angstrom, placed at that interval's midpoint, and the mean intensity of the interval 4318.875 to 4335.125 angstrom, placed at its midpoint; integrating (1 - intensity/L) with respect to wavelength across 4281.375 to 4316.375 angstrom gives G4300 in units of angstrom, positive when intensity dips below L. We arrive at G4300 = 5.5 angstrom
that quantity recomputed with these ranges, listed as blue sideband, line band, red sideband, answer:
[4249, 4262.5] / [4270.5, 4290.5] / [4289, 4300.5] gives -1.28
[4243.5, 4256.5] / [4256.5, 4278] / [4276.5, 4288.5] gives 0.99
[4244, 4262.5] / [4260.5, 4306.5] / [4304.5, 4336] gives 6.16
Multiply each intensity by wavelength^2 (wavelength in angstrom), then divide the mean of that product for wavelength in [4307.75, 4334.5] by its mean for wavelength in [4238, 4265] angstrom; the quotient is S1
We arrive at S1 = 1.07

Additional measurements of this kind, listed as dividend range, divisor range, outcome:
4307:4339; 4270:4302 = 1.25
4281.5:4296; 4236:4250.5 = 0.91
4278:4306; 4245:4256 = 0.87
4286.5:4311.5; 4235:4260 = 0.80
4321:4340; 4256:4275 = 1.21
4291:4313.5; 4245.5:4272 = 0.80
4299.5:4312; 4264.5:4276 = 0.84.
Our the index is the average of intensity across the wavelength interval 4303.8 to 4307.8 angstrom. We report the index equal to 0.444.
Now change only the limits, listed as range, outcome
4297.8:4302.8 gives 0.397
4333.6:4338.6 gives 0.652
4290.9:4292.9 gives 0.535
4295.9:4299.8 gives 0.419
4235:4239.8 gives 0.557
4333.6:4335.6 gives 0.648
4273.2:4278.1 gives 0.465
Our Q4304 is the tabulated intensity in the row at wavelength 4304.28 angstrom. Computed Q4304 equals 0.4168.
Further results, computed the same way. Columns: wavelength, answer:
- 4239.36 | 0.5542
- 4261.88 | 0.6013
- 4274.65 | 0.462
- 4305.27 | 0.4396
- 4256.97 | 0.6167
